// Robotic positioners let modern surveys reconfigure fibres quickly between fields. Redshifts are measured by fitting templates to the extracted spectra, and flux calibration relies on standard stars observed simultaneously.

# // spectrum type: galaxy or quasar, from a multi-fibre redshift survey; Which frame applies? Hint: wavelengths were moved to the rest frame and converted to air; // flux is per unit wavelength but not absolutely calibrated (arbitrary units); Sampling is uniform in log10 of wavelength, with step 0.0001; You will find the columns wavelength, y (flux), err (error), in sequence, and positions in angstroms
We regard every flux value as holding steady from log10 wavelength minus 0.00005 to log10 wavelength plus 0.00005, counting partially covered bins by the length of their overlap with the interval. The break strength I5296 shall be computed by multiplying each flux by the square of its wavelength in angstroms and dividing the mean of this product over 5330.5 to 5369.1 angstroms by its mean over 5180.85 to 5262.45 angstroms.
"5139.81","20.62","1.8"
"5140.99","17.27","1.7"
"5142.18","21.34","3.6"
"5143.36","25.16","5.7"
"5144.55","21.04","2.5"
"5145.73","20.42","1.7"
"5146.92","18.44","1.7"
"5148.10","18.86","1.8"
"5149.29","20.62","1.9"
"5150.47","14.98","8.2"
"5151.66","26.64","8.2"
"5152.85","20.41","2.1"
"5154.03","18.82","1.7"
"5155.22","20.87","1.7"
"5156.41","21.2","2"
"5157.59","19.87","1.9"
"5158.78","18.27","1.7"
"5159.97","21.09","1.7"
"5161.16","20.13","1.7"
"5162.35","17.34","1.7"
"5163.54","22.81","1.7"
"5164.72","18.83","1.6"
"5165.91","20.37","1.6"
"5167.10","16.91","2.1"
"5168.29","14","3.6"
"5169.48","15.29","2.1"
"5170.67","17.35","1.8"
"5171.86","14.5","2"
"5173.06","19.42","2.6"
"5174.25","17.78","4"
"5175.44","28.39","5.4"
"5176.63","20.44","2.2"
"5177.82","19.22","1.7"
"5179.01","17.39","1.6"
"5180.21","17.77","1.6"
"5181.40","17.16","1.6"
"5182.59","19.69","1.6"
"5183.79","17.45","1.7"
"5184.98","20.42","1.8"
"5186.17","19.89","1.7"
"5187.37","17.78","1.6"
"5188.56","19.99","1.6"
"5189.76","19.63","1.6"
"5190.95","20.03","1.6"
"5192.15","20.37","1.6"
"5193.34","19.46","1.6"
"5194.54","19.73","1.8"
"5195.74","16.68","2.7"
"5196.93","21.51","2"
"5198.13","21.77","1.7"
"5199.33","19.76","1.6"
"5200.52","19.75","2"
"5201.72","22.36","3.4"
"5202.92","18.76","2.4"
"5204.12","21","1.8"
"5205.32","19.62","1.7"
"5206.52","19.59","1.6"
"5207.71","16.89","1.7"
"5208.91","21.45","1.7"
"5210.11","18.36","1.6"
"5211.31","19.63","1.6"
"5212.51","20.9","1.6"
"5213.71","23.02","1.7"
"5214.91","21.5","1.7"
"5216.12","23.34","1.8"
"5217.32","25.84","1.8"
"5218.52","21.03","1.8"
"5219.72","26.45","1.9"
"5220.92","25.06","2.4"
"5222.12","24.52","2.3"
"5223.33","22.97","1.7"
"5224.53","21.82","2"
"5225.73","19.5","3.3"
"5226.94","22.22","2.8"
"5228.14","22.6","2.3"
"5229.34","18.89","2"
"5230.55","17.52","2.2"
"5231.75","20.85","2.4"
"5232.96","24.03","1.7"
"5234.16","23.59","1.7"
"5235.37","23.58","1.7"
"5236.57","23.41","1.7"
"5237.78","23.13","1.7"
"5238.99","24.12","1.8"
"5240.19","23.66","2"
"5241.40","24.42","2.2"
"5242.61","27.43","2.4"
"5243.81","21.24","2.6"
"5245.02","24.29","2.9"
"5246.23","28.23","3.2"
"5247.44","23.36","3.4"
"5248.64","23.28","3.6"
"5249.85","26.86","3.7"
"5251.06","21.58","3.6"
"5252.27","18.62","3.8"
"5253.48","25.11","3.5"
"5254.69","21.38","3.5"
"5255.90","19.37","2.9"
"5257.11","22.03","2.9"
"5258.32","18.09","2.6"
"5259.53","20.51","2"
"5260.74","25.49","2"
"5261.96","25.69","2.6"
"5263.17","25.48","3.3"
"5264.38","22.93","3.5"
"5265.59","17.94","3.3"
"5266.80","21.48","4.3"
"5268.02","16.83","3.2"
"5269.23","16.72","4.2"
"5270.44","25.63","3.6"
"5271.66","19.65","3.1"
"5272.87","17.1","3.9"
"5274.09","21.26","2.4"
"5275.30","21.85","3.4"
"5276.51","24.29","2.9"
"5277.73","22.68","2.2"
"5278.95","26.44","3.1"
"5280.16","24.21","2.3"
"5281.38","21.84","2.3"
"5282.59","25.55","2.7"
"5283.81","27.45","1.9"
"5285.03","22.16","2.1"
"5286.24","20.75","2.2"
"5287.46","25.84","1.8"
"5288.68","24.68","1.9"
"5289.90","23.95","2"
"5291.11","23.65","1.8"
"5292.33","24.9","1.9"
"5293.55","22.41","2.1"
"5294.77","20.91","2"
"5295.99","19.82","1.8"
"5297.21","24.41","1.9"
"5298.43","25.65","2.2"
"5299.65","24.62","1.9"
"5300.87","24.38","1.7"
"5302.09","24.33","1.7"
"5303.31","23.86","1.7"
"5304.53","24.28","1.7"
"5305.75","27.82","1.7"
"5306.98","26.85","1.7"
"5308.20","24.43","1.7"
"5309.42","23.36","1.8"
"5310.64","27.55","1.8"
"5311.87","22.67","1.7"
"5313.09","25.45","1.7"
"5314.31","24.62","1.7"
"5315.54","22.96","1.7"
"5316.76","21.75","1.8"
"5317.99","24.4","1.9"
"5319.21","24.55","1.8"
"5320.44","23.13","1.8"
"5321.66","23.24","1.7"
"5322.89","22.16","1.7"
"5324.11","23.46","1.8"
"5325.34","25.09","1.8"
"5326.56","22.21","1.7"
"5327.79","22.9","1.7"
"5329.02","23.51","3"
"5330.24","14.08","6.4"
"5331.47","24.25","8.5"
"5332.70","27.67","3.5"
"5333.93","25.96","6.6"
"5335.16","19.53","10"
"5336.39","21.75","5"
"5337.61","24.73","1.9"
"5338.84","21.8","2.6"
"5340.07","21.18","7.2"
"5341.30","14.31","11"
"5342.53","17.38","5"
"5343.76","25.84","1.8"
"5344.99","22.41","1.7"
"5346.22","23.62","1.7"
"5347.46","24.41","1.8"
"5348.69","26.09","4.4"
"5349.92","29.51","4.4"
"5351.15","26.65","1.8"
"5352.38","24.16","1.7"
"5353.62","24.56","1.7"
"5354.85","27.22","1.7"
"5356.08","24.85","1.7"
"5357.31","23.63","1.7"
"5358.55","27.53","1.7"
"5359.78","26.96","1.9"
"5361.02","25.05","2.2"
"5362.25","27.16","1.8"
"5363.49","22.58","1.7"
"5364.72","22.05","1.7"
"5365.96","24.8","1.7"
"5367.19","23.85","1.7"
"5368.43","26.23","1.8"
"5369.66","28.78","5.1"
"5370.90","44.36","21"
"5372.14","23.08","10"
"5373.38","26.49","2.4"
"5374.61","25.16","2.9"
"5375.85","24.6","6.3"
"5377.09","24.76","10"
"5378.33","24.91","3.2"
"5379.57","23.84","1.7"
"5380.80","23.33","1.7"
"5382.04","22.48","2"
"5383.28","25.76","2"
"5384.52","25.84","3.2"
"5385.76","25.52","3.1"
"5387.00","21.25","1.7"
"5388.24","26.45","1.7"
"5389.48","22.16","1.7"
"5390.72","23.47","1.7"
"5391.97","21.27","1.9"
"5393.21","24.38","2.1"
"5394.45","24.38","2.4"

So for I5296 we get 1.17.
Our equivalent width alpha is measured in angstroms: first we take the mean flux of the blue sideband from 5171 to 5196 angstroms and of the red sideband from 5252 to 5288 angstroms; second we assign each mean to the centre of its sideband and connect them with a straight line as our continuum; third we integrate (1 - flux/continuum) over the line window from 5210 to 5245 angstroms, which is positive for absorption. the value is -3.3 angstroms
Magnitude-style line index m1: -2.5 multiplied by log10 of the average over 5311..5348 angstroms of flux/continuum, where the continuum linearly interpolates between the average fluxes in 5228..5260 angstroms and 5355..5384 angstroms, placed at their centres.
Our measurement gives 0.09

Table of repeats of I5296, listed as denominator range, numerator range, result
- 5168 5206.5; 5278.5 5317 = 1.31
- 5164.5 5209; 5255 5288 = 1.20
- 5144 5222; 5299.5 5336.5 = 1.25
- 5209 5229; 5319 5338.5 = 1.07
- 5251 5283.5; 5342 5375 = 1.22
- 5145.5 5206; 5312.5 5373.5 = 1.33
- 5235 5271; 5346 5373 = 1.20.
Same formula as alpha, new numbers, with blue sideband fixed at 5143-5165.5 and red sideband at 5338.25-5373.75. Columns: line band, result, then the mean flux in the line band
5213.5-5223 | -0.9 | 23.8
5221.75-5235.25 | 0.2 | 21.7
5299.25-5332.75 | 0.3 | 23.8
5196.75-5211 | 0.9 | 20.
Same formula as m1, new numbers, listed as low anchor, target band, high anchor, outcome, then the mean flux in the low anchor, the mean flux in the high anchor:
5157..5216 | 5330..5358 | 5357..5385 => 0.07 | 19.4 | 25.8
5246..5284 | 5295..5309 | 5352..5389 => -0.04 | 22.4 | 25.6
